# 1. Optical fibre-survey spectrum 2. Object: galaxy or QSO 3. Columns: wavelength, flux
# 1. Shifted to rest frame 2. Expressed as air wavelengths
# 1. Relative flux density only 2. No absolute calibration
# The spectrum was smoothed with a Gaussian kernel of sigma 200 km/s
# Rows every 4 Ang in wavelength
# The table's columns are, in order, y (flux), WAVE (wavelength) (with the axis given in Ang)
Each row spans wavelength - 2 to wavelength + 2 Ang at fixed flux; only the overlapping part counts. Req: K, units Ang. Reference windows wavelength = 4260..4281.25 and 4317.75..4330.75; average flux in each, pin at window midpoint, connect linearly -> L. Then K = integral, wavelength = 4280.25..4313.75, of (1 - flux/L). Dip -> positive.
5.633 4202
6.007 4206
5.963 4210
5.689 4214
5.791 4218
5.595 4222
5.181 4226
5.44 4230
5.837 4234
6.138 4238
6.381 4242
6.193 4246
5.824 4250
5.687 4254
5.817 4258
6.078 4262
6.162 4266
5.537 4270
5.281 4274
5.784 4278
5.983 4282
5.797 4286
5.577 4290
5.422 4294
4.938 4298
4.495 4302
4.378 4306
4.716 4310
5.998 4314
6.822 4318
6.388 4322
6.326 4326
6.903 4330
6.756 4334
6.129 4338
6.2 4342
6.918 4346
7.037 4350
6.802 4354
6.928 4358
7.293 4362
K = 5.2 Ang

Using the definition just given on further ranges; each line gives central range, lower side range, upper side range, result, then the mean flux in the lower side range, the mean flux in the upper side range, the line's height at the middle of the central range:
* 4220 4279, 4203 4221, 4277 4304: -1.71 Ang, 5.83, 5.41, 5.63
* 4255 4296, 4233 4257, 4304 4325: 0.90 Ang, 6.01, 5.69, 5.87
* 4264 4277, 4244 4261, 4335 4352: 0.77 Ang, 5.89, 6.58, 6.03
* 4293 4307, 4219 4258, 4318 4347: 3.30 Ang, 5.81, 6.52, 6.28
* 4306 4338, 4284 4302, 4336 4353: -0.51 Ang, 5.33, 6.58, 6.04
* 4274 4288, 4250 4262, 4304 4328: 0.06 Ang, 5.82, 5.77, 5.8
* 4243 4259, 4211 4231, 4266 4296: -0.86 Ang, 5.57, 5.66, 5.61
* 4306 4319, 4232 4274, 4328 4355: 1.80 Ang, 5.93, 6.67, 6.43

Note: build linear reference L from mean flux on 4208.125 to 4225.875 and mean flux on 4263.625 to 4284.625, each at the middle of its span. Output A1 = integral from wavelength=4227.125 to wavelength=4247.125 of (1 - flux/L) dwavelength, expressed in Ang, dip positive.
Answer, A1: -0.8 Ang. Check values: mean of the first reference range 5.7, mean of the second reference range 5.76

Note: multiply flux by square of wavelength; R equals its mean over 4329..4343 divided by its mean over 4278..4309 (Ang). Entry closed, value 1.26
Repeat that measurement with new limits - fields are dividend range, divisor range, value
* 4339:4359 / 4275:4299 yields 1.24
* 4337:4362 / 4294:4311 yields 1.46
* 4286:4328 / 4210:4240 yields 1.01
